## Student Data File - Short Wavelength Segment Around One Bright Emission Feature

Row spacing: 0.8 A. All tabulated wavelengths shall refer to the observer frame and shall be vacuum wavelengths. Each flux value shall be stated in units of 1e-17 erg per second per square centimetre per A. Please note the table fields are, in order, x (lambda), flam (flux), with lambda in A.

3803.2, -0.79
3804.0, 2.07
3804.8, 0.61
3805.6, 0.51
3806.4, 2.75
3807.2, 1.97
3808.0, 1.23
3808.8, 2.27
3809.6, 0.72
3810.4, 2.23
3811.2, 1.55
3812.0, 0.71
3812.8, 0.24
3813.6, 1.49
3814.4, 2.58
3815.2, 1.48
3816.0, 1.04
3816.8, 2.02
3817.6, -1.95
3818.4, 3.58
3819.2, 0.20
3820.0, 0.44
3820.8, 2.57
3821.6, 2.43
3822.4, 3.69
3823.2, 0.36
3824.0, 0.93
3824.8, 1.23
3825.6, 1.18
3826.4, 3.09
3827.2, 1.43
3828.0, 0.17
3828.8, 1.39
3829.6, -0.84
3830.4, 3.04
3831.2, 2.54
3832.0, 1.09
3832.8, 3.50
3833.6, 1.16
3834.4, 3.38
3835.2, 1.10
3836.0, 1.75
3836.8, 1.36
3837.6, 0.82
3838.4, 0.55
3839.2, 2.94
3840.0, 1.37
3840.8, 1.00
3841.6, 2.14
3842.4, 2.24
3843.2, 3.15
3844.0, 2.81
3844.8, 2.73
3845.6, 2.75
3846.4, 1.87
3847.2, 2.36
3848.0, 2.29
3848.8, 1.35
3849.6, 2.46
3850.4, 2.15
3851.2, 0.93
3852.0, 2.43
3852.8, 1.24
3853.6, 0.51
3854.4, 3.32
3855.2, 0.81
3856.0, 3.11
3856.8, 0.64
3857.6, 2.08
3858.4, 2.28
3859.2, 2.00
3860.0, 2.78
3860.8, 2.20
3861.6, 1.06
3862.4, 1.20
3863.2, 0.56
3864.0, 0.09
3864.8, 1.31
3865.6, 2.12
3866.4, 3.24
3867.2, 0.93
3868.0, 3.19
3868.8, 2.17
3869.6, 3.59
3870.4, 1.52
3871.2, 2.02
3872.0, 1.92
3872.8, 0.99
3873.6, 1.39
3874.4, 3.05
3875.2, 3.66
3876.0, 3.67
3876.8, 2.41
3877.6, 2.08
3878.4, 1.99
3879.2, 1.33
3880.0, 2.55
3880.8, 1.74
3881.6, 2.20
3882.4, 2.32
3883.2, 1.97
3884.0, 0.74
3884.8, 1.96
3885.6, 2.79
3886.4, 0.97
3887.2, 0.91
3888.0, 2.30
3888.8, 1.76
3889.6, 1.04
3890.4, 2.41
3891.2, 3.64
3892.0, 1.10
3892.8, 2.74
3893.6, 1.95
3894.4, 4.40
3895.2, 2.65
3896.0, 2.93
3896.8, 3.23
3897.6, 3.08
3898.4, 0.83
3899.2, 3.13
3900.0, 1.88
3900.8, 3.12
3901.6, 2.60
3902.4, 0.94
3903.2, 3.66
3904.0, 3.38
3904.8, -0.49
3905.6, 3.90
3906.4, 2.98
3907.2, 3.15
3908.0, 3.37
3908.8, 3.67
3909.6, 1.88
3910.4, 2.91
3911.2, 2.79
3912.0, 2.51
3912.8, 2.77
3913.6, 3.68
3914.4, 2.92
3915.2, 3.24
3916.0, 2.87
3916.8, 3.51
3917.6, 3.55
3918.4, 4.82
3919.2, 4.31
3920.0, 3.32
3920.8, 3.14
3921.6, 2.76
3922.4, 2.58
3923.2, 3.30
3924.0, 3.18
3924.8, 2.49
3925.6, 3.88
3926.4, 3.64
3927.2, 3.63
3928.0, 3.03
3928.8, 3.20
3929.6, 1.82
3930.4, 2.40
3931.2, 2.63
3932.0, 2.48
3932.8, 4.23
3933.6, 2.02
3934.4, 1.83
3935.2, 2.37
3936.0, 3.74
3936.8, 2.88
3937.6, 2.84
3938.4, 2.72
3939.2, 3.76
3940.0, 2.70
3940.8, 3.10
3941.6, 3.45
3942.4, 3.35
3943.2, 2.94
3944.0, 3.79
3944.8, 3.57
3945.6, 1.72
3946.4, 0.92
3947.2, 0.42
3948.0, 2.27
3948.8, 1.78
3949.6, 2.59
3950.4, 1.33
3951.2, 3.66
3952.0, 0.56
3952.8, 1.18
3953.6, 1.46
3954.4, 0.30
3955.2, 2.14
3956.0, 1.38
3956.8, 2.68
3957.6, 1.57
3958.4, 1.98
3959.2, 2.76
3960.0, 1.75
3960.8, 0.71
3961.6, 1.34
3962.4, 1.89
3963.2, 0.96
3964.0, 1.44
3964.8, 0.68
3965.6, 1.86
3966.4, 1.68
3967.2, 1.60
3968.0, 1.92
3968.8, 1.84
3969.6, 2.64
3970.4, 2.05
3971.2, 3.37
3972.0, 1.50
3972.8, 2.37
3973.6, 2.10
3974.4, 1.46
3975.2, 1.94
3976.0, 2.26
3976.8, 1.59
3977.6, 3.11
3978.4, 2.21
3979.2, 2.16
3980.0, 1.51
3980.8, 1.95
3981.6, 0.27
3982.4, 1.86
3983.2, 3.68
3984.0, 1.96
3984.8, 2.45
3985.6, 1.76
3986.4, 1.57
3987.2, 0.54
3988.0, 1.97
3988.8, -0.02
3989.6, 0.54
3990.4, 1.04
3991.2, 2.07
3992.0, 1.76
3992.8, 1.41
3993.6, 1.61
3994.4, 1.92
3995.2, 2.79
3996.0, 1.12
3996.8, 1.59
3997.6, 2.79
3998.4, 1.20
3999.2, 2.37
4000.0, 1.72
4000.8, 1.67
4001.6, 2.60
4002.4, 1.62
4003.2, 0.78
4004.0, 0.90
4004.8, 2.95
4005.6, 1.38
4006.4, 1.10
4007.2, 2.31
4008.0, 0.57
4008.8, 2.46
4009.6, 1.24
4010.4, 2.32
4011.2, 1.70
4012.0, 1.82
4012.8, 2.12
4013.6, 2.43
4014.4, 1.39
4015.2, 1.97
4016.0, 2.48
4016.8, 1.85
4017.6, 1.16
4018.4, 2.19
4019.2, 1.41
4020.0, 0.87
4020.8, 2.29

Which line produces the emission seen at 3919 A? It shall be C IV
